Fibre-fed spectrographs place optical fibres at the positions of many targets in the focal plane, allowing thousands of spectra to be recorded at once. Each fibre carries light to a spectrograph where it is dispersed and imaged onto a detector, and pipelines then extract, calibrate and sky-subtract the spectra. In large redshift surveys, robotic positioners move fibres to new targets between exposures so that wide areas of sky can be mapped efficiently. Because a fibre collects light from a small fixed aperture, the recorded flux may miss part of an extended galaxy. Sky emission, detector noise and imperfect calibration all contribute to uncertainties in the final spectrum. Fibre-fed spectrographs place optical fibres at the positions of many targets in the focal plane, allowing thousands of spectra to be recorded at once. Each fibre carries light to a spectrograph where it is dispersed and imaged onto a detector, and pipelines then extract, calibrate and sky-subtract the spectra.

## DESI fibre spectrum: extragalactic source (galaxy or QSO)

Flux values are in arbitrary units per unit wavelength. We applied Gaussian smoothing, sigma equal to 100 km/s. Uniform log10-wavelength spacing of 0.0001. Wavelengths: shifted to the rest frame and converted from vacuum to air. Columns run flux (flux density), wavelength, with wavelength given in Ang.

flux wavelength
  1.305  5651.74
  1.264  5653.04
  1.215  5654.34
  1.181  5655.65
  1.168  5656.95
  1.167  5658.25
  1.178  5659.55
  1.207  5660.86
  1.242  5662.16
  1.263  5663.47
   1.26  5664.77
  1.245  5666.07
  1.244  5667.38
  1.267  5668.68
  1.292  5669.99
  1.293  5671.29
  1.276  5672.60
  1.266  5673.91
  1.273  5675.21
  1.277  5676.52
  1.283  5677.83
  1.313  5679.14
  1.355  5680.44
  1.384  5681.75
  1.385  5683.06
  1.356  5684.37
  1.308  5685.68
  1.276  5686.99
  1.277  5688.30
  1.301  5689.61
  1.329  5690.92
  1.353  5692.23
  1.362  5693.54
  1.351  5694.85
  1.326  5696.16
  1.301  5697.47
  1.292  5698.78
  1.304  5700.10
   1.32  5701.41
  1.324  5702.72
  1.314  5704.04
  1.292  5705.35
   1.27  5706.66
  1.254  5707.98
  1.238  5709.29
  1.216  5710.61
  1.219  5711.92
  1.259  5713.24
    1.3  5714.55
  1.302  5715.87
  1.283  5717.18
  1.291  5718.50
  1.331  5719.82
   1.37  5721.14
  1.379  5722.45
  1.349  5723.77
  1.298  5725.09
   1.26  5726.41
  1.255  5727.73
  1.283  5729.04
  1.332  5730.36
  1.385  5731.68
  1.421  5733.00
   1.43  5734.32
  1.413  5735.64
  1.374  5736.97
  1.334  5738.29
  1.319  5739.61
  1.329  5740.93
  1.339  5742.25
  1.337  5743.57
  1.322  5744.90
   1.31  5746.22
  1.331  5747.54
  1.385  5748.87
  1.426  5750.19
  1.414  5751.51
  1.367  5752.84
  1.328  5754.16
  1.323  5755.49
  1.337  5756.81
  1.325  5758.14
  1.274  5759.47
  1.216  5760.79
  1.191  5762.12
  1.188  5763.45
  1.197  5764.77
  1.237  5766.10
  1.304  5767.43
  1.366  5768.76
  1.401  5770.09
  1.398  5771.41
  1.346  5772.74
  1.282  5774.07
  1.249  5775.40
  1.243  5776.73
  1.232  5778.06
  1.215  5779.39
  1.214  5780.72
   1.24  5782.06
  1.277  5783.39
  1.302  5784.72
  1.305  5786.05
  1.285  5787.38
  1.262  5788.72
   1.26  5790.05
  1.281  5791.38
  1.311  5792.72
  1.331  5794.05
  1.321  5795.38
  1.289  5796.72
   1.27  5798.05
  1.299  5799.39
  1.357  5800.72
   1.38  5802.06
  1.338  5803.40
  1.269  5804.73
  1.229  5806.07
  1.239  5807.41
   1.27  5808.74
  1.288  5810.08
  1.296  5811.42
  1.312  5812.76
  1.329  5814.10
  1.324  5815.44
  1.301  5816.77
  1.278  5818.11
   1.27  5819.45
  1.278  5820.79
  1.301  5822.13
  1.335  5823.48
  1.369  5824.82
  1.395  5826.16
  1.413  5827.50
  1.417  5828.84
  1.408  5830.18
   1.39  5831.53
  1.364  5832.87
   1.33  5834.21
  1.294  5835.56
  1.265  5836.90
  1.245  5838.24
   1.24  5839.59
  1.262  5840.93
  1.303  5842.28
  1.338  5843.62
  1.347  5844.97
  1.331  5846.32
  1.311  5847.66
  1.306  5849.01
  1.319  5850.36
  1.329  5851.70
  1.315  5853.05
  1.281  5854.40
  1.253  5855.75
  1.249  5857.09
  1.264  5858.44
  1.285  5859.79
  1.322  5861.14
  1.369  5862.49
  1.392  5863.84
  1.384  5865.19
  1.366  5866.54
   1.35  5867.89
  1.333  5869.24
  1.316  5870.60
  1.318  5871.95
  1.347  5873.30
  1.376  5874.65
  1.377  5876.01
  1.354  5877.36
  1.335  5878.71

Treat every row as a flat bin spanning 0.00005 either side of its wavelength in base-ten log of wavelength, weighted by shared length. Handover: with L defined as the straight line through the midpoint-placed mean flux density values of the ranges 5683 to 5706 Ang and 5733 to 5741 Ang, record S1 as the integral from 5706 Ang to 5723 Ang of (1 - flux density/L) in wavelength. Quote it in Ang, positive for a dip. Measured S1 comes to 0.8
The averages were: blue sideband 1.32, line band 1.29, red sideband 1.37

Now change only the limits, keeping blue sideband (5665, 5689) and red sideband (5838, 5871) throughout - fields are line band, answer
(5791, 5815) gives 0.1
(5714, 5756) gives -1.3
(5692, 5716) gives 0.1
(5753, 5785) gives 0.6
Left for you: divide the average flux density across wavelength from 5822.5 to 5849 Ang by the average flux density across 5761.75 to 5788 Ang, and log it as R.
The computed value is 1.0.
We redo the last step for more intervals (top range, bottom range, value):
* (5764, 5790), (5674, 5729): 0.98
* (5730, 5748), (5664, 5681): 1.06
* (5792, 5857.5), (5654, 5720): 1.02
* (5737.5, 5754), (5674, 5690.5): 1.03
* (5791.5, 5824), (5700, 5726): 1.00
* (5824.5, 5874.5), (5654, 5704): 1.03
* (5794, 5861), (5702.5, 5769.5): 1.00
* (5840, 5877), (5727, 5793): 1.01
